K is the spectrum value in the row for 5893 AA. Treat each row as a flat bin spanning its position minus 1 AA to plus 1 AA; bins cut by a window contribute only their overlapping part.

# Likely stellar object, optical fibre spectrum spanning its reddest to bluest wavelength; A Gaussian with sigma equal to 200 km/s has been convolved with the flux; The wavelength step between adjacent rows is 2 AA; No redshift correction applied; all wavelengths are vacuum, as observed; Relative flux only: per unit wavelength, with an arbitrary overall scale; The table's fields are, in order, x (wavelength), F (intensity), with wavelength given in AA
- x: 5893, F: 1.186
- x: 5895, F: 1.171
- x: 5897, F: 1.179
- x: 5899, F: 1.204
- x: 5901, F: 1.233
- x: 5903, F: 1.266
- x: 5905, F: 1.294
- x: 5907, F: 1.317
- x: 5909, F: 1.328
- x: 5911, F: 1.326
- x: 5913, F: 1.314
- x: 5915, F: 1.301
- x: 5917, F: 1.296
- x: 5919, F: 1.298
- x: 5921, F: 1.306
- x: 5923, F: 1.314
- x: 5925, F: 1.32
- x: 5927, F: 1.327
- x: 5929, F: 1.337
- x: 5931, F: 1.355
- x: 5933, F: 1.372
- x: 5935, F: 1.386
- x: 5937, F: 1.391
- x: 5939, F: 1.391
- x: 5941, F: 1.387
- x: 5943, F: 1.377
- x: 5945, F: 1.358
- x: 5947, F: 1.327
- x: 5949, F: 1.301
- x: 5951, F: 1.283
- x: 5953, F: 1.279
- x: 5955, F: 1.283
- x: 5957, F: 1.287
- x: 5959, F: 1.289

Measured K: 1.186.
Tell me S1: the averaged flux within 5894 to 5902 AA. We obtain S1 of 1.2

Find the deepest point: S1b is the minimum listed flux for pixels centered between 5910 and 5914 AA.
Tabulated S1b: 1.314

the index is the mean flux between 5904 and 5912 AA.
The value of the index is 1.32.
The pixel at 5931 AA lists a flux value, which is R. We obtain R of 1.355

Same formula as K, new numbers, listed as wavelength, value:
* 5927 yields 1.327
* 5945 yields 1.358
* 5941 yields 1.387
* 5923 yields 1.314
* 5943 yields 1.377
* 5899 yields 1.204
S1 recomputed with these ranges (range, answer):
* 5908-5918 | 1.31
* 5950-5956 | 1.28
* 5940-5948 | 1.36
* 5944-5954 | 1.31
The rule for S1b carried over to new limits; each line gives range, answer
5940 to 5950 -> 1.301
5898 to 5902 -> 1.204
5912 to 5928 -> 1.296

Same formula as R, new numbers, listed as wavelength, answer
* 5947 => 1.327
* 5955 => 1.283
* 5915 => 1.301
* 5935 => 1.386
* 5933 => 1.372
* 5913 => 1.314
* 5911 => 1.326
